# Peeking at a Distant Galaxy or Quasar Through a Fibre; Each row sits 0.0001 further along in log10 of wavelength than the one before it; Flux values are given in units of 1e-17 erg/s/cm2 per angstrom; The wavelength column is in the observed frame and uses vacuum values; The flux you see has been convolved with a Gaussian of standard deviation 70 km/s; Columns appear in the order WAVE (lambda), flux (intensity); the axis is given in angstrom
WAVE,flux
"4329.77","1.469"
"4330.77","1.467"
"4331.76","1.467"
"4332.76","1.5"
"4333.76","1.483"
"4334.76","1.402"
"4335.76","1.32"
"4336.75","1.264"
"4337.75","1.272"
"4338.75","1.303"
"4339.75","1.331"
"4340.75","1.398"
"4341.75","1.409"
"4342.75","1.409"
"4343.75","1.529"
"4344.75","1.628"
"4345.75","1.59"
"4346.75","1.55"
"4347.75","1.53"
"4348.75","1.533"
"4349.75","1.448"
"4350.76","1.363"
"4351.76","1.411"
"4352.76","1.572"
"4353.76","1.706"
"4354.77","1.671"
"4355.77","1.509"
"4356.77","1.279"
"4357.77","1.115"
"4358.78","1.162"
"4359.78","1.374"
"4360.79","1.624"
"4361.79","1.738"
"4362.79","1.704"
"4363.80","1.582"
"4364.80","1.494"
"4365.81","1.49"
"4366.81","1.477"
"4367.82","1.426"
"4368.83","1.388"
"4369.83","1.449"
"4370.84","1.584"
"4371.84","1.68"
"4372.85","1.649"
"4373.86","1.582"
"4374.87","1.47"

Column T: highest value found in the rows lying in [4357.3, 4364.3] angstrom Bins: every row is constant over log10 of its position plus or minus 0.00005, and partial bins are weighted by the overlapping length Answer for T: 1.738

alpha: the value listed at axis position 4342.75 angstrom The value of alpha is 1.409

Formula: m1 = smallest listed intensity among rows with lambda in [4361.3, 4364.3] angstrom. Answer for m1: 1.582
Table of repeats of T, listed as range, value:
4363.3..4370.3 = 1.582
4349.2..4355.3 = 1.706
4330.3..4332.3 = 1.467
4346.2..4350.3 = 1.55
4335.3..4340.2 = 1.331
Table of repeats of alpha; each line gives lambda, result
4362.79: 1.704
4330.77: 1.467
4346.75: 1.55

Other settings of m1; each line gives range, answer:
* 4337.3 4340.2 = 1.272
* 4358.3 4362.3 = 1.162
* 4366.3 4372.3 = 1.388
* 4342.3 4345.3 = 1.409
